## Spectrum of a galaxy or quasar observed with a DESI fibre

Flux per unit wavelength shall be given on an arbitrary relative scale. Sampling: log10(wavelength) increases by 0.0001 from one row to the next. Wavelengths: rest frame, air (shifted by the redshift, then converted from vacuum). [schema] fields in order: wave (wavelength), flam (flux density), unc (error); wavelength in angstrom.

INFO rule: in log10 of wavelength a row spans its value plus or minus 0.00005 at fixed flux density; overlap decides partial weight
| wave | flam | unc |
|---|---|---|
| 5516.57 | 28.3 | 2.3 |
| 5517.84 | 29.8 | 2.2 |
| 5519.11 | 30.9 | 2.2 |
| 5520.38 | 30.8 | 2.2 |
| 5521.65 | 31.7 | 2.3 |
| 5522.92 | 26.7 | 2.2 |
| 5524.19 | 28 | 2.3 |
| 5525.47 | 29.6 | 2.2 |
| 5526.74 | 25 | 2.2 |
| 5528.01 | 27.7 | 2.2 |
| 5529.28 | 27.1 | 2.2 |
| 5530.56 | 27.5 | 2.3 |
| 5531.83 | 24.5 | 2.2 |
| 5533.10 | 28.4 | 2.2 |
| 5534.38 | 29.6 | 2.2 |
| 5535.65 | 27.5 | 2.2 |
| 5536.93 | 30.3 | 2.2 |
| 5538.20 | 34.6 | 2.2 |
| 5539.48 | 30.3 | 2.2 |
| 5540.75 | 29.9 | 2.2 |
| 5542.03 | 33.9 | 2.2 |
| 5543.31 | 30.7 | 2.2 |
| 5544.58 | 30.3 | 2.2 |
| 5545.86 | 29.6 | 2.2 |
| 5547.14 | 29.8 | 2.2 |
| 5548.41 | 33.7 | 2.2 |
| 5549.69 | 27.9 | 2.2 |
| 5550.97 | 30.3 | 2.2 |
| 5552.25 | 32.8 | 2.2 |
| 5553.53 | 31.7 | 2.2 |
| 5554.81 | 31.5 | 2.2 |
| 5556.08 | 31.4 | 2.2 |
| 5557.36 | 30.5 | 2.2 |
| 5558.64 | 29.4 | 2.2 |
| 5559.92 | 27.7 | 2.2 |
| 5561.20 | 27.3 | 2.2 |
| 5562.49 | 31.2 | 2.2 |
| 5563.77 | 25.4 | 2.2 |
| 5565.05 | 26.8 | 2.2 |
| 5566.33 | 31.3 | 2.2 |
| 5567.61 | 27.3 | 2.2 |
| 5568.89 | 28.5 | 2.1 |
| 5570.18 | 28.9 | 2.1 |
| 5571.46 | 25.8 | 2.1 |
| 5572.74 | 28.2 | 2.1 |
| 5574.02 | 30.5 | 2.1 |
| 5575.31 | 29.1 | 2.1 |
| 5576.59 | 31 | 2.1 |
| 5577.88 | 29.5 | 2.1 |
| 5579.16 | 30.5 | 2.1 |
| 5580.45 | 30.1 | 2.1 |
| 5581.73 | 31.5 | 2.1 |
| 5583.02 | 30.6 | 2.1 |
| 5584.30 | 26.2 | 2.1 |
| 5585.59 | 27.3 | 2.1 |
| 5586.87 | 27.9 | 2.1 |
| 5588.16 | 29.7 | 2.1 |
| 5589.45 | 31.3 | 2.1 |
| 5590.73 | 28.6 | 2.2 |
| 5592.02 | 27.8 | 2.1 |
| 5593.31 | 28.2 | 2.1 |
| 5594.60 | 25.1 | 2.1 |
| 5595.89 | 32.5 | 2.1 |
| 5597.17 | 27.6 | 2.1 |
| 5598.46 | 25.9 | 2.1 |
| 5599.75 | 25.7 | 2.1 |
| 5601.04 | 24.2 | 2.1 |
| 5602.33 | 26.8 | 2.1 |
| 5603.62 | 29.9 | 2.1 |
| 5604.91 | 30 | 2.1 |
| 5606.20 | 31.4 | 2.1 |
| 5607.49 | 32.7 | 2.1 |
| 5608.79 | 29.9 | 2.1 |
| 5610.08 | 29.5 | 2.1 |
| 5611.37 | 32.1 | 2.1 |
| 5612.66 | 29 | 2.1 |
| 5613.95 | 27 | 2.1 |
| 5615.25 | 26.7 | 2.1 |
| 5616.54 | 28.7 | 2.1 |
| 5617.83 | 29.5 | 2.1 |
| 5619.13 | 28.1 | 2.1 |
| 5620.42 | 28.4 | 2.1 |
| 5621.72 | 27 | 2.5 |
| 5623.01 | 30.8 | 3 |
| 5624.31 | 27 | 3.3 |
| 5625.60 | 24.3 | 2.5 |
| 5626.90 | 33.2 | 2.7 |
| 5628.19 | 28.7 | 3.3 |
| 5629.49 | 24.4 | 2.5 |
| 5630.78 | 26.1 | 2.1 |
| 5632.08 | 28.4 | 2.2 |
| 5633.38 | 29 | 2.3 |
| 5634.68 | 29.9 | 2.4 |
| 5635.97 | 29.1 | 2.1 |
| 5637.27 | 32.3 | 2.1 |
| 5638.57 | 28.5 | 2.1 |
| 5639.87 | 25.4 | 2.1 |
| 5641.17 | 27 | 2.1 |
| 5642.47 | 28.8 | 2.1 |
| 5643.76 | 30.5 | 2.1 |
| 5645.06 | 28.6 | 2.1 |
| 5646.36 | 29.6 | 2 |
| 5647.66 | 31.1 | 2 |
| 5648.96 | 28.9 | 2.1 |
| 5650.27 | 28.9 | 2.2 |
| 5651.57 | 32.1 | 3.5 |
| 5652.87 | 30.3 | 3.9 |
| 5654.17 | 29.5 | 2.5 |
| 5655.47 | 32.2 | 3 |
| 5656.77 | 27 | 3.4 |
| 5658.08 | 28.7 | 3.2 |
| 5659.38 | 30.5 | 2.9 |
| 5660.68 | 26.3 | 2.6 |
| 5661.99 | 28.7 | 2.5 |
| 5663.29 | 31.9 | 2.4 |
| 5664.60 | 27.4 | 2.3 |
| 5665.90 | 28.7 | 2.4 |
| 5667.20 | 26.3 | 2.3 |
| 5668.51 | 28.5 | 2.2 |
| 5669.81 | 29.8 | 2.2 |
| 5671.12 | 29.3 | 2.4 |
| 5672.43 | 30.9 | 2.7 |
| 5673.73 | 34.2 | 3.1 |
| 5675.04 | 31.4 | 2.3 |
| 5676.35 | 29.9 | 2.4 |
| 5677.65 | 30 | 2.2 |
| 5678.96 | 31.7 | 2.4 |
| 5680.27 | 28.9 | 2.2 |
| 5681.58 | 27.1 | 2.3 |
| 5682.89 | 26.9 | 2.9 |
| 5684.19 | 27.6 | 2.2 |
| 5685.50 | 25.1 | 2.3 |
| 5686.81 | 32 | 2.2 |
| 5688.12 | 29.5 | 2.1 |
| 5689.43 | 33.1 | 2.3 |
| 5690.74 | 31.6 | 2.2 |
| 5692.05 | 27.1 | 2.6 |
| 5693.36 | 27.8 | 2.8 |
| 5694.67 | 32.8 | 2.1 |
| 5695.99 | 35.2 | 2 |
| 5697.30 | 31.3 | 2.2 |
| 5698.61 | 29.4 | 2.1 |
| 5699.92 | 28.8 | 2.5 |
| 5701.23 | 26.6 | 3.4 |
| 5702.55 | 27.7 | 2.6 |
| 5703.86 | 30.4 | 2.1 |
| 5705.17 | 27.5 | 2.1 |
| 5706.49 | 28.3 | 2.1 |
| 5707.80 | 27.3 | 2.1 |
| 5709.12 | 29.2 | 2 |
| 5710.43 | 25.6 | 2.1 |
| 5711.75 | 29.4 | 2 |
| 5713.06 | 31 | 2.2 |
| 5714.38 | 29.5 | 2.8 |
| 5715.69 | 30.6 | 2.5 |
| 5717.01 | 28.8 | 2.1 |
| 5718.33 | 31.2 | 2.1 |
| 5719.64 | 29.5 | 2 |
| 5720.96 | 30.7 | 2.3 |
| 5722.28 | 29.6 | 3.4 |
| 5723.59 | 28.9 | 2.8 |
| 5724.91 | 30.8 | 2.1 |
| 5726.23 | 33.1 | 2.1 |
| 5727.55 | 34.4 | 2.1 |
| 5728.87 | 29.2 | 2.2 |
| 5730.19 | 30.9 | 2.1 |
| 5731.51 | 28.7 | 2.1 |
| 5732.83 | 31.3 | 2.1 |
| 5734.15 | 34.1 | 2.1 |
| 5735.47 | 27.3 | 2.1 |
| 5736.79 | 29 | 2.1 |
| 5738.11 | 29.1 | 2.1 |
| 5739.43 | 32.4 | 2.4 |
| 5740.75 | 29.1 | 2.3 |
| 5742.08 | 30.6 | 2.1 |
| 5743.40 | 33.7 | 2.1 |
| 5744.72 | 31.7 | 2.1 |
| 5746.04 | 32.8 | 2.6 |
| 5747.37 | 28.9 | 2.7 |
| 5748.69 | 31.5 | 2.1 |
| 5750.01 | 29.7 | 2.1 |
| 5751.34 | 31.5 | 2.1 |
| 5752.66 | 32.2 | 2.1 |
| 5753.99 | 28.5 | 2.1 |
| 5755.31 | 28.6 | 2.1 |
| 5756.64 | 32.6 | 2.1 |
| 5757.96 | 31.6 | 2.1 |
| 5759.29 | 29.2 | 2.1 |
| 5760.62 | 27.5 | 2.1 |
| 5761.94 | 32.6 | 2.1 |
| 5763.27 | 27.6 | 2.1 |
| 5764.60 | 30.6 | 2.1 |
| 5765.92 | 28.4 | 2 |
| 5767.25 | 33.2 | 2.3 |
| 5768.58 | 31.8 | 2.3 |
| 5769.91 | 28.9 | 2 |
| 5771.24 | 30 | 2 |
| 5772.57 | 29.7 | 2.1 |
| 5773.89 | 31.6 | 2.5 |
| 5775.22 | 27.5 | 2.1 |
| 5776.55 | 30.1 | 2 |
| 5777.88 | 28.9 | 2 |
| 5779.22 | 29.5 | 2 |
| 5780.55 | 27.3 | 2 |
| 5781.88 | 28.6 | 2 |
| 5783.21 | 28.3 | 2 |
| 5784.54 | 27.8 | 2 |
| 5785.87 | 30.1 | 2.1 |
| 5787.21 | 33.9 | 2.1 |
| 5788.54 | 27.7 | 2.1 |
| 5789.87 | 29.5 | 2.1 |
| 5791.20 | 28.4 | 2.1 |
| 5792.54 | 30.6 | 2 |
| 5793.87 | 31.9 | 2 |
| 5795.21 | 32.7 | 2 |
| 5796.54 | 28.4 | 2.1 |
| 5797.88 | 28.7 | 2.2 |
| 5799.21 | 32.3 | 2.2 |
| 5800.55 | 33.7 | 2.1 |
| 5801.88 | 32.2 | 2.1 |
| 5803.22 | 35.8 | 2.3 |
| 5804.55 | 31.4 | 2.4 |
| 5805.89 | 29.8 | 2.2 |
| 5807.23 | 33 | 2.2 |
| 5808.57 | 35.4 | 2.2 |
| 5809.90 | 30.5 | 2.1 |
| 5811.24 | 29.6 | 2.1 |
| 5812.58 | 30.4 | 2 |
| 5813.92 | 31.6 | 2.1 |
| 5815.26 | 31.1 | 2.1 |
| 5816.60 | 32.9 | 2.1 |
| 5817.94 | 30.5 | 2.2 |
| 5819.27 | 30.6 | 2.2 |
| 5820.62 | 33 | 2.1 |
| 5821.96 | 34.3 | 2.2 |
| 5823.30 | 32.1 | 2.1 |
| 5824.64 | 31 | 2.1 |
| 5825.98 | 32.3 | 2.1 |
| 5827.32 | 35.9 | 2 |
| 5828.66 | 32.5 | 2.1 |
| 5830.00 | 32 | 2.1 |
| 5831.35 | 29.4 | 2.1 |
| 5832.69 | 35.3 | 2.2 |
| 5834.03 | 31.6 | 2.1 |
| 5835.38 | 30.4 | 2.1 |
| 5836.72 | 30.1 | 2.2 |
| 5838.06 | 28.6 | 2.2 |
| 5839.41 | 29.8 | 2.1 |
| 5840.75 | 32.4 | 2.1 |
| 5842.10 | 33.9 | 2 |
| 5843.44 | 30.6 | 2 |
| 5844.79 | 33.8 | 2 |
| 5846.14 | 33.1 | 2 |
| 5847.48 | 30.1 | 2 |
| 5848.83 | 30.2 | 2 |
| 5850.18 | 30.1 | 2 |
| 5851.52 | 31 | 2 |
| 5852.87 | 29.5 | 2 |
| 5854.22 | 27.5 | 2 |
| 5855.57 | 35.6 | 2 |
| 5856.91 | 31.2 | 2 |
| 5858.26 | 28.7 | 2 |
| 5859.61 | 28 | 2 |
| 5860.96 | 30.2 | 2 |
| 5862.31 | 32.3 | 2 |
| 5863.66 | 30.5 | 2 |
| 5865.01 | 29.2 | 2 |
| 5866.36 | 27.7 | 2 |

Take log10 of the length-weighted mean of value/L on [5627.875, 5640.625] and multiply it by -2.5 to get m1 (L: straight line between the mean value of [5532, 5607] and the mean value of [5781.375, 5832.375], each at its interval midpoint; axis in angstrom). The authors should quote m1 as 0.06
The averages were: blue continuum 29.3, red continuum 31.4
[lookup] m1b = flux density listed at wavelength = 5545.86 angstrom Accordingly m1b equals 29.6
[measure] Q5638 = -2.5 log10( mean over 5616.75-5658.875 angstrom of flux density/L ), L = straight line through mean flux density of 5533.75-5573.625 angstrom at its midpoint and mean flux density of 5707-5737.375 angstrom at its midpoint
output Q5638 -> 0.04 mag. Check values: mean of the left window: 29.8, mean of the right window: 30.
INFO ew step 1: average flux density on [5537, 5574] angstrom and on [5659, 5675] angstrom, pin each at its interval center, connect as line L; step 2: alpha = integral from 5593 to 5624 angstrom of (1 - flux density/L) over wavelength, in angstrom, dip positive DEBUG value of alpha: 1.1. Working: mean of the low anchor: 29.9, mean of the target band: 28.6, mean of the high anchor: 29.4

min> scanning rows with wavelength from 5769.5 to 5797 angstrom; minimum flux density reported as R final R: 27.3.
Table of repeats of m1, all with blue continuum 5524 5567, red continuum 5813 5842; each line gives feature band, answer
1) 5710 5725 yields 0.05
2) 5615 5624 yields 0.06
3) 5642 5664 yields 0.03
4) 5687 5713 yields 0.05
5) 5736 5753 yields 0.01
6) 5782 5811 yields 0.02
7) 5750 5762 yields 0.03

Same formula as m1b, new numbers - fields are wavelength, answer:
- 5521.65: 31.7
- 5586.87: 27.9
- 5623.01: 30.8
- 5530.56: 27.5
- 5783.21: 28.3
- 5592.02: 27.8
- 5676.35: 29.9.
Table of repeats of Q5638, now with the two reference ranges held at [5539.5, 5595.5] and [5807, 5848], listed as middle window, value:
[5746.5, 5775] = 0.03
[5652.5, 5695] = 0.04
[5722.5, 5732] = 0.00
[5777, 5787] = 0.09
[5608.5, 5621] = 0.04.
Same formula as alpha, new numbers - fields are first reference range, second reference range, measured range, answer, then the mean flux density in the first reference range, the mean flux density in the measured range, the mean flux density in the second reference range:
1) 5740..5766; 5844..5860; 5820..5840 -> -0.8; 30.5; 31.9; 30.8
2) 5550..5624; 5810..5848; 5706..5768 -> 0.9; 29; 30.3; 31.7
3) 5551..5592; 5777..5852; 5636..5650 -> 0.4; 29.3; 29.1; 31.2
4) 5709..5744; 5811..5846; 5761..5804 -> 1.2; 30.3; 30.3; 31.8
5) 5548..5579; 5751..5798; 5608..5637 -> 1.0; 29.5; 28.6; 29.9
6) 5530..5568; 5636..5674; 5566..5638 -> 2.0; 29.8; 28.8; 29.3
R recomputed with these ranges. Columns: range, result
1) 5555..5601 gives 25.1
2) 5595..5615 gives 24.2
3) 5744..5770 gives 27.5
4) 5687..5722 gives 25.6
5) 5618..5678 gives 24.3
